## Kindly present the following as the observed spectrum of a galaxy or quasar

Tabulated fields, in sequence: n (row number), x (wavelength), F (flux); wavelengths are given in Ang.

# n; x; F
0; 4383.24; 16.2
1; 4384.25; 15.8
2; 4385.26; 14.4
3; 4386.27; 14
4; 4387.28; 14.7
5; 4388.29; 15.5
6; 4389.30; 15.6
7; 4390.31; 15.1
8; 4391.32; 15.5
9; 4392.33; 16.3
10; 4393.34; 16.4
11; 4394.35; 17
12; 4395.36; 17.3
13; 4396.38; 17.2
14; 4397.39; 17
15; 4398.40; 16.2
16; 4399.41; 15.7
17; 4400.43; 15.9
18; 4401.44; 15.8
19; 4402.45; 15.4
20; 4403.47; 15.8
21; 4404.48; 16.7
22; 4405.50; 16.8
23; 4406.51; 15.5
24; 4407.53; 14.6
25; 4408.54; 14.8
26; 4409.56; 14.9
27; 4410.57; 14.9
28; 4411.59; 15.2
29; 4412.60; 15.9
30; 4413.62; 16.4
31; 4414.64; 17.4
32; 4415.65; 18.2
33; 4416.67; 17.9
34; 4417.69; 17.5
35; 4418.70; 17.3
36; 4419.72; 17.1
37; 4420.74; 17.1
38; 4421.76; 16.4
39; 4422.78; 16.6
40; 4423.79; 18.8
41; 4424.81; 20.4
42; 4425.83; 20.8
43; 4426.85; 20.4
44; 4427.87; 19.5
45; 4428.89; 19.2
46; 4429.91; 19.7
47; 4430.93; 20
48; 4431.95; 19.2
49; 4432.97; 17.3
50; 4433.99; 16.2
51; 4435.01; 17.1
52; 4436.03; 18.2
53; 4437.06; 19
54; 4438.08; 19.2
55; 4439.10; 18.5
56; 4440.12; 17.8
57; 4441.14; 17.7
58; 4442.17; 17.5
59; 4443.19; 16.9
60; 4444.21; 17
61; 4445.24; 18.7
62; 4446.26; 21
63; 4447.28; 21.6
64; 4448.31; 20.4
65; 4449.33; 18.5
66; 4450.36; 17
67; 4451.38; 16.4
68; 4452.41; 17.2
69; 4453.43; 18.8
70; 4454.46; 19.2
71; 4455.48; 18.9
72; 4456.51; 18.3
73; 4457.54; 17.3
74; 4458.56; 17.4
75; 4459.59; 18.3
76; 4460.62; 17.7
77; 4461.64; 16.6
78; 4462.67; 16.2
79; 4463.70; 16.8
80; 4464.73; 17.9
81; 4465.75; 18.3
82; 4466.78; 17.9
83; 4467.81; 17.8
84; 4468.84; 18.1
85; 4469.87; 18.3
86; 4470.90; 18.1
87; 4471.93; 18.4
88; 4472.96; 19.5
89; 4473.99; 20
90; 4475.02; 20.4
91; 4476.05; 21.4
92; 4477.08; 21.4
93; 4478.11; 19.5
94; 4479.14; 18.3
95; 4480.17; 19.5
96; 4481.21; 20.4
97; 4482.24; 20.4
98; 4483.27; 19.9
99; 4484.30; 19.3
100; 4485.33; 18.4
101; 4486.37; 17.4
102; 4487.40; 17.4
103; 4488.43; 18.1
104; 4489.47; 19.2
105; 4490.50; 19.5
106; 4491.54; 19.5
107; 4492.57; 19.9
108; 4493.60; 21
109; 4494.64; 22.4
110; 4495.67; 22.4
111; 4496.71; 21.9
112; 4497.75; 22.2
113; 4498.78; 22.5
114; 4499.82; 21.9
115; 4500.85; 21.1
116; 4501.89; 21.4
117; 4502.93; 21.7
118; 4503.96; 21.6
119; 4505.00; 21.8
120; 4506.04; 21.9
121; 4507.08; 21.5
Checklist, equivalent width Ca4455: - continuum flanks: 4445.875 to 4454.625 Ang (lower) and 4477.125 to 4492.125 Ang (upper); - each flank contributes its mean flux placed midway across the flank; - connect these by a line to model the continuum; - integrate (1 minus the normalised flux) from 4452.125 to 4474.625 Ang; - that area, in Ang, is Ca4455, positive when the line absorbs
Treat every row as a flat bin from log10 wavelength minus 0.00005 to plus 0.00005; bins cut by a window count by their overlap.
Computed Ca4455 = 1.1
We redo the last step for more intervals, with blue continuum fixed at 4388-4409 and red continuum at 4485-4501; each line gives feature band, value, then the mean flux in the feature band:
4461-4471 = 0.8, 17.6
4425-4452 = -1.3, 18.7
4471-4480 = -0.1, 19.8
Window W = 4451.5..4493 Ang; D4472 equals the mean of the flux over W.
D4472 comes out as 18.6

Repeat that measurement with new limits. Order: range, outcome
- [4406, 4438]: 17.6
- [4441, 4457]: 18.5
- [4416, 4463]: 18.3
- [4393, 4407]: 16.3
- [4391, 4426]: 16.6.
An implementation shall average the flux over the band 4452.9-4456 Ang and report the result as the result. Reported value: 19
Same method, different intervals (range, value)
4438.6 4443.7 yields 17.7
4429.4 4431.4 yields 19.8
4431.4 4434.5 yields 17.6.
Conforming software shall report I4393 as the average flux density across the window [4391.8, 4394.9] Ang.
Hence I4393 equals 16.6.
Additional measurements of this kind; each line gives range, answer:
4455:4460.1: 18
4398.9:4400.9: 15.8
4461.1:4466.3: 17.2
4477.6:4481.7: 19.4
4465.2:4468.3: 18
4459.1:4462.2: 17.5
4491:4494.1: 20.1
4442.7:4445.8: 17.6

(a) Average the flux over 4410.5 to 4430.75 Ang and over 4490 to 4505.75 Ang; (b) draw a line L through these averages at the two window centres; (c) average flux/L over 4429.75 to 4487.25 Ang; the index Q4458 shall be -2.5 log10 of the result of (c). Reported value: 0.06 mag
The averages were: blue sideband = 17.9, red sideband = 21.4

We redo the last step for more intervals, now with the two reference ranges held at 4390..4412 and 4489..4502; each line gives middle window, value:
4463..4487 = 0.057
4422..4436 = -0.080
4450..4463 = 0.078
